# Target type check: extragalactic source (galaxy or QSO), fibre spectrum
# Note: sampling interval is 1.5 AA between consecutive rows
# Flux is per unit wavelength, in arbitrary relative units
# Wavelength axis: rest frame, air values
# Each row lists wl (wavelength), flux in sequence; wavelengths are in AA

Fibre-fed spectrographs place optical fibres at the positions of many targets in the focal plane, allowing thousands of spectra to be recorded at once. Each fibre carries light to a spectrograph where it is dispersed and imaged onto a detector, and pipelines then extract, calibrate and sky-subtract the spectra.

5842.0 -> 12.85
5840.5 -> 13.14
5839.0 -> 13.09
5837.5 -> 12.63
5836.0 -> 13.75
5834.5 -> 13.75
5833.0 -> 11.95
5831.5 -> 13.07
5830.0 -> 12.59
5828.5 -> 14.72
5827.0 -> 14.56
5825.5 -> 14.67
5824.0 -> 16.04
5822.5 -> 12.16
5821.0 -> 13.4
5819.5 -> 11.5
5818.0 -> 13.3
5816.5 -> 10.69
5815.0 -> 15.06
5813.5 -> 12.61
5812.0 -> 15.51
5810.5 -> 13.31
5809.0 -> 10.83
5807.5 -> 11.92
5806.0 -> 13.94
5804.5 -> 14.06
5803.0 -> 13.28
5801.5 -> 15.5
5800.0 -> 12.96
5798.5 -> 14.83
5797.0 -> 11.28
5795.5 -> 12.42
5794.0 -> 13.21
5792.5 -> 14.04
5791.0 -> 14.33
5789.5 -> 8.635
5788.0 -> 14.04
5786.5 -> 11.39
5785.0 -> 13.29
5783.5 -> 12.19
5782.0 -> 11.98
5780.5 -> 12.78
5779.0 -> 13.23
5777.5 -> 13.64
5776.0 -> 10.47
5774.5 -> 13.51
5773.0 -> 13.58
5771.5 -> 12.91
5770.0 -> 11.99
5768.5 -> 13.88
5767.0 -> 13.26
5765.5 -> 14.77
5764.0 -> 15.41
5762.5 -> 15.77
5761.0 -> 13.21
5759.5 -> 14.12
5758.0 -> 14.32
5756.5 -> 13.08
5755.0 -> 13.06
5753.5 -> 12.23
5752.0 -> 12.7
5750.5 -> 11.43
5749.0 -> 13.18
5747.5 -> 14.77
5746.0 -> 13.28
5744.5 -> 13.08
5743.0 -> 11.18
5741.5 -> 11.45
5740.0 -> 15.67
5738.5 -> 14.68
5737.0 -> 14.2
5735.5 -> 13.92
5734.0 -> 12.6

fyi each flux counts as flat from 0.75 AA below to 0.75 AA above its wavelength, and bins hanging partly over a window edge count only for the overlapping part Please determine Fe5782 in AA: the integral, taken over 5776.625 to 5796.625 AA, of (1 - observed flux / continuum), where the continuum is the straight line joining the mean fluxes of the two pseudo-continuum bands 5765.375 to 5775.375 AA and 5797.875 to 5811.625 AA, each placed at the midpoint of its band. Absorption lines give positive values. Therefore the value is 1.0 AA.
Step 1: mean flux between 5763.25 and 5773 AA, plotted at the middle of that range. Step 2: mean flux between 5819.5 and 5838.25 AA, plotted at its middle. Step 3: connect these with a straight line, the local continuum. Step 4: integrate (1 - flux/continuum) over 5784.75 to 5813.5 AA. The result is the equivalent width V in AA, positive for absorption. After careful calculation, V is 1.1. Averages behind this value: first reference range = 13.7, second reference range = 13.5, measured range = 13.1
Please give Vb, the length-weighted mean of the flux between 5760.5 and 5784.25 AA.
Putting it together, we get 13.3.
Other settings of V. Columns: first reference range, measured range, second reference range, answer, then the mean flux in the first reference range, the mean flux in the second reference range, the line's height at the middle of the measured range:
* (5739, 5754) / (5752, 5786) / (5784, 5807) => -0.7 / 12.9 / 13.1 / 13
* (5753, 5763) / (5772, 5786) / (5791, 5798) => 0.6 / 13.7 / 13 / 13.3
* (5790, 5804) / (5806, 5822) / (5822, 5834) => 0.9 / 13.5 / 13.8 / 13.6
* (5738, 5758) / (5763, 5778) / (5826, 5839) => -0.2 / 13.1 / 13.4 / 13.2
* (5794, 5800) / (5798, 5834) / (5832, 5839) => -1.3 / 12.9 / 13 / 13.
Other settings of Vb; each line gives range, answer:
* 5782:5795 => 12.6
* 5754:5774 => 13.8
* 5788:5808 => 13.2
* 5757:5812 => 13.2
